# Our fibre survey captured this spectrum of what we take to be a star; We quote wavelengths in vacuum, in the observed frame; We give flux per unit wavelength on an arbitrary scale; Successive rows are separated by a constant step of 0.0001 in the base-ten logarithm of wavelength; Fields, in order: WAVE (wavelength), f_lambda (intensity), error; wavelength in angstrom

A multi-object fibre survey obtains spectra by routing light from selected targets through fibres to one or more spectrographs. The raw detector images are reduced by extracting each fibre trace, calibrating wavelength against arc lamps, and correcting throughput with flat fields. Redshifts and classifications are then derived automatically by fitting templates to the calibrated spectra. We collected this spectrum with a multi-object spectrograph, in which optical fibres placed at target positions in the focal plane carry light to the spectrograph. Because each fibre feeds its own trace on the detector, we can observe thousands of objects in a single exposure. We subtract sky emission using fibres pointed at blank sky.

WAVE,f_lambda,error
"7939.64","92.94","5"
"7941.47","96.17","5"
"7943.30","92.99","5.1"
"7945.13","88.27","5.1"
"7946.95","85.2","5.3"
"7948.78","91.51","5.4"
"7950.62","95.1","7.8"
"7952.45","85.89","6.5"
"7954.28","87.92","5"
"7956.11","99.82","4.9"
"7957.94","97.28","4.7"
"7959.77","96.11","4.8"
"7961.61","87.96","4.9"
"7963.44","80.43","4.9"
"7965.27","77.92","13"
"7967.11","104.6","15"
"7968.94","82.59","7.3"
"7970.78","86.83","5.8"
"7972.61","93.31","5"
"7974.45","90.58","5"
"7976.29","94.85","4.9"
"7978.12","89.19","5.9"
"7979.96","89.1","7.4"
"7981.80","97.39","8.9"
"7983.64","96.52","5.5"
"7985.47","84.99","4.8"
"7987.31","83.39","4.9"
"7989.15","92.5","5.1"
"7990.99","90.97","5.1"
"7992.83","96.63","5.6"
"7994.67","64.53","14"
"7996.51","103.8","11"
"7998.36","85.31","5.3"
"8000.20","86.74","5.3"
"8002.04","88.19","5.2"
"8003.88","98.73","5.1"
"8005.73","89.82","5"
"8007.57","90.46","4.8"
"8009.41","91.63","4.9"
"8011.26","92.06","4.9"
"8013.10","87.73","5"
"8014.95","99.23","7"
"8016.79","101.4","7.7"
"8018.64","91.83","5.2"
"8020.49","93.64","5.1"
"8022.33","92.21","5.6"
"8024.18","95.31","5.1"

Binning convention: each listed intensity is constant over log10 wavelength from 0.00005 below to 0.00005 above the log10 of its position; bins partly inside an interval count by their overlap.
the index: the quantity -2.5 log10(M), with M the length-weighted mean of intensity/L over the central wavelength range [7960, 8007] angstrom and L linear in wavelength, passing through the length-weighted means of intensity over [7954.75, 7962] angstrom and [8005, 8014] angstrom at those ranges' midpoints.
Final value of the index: 0.04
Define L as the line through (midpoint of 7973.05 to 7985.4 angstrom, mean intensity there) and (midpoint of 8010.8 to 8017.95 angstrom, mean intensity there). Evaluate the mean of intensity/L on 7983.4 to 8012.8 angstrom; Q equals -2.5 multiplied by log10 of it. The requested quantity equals 0.05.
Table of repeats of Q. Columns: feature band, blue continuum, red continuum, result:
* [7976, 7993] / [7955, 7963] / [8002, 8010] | 0.02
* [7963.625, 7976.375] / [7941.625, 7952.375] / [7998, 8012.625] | 0.02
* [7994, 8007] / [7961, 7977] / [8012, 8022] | 0.05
